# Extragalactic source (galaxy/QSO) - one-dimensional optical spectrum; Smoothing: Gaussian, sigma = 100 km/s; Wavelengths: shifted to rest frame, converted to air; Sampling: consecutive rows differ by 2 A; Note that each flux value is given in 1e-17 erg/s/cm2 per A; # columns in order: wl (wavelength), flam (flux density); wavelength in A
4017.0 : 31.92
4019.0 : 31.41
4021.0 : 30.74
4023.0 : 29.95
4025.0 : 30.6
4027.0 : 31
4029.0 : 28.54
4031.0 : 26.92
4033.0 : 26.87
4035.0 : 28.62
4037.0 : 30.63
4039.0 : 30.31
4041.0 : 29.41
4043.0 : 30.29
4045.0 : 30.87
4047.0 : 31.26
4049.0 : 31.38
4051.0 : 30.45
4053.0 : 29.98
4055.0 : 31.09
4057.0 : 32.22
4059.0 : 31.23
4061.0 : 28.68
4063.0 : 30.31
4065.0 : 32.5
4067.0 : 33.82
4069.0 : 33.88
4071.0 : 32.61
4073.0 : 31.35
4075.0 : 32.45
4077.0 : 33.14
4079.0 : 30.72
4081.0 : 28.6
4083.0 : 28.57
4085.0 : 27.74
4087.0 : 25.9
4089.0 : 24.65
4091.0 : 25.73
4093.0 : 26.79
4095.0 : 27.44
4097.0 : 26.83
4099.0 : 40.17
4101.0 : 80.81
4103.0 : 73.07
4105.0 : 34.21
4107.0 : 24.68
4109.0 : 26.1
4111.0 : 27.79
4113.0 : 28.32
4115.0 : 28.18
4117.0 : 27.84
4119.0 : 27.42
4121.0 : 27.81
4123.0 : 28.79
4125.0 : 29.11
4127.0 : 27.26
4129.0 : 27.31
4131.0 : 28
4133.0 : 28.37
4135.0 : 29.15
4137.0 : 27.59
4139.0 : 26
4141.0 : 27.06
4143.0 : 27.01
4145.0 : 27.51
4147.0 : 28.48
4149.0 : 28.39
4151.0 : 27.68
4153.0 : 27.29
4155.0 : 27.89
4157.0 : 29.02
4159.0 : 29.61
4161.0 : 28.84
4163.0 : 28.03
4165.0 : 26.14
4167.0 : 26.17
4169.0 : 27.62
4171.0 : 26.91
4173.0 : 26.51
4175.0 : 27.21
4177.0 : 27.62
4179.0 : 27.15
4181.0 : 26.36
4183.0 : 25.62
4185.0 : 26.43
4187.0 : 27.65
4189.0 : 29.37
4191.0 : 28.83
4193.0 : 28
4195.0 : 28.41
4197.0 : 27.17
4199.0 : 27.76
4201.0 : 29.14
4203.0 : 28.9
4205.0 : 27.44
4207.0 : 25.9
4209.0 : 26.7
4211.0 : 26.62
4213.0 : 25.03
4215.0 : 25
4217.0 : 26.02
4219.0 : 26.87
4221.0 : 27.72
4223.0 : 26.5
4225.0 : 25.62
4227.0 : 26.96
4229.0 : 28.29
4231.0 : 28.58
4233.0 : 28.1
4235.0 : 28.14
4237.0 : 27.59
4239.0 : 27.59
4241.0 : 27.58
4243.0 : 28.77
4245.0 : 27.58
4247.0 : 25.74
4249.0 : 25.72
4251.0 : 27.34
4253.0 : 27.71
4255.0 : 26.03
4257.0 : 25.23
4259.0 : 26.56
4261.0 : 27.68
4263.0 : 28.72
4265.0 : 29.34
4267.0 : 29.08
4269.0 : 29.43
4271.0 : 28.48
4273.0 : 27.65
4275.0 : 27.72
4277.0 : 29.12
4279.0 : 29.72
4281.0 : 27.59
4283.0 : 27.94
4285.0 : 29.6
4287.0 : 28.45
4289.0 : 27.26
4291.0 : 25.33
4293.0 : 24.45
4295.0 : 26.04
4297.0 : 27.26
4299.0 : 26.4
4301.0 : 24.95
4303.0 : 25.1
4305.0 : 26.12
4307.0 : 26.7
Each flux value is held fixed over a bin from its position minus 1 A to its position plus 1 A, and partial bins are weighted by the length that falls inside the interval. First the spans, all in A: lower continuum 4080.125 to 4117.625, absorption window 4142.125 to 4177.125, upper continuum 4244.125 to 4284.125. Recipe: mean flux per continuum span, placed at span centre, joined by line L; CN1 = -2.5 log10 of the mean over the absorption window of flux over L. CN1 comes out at 0.13 mag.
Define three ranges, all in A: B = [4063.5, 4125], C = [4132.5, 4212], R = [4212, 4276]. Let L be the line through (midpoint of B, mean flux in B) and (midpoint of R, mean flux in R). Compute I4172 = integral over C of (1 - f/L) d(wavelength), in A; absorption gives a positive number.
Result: 5.90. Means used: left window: 32.5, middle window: 27.6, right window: 27.3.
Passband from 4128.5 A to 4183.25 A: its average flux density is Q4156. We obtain 27.5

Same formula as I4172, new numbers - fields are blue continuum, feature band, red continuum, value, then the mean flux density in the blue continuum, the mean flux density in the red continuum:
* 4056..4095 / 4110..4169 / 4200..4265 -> 2.0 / 30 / 27.1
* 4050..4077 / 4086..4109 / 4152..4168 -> -5.0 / 31.6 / 27.9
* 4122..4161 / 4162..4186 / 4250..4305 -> 0.9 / 28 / 27.4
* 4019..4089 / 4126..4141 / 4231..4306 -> 0.8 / 30.3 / 27.4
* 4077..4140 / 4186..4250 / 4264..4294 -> 4.1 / 31.3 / 28.1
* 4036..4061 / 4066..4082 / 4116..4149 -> -1.2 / 30.7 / 27.8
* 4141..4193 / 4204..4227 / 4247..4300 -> 1.0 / 27.6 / 27.5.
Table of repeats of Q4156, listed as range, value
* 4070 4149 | 31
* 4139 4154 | 27.5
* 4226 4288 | 27.9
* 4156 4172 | 27.8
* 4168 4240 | 27.3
